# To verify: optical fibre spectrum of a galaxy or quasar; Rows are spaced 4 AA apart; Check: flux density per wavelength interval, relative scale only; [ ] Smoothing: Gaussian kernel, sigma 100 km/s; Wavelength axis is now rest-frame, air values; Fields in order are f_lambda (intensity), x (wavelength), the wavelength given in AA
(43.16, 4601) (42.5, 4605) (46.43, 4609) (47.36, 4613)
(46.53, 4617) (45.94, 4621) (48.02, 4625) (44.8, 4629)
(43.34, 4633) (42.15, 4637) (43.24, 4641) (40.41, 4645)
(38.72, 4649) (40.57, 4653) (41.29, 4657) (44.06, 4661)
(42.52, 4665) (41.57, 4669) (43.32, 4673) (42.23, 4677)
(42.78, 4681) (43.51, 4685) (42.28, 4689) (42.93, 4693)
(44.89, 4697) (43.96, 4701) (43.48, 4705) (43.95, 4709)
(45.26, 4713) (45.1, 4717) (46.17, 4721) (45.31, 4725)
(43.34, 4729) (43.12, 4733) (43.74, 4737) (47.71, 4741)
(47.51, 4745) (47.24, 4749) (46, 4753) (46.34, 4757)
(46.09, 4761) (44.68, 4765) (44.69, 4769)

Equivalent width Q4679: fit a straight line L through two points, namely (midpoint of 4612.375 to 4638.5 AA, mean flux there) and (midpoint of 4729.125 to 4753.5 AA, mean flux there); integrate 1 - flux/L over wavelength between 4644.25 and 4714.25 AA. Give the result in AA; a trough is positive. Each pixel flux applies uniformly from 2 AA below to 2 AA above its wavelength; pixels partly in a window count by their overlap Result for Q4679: 4.4 AA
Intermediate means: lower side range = 45.4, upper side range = 45.7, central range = 42.7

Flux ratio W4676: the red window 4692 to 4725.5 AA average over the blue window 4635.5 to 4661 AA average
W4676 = 1.08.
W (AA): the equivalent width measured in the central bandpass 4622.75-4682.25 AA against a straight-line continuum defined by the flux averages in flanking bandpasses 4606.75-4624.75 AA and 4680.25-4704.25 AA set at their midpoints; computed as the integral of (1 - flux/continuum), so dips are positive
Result 3.3 AA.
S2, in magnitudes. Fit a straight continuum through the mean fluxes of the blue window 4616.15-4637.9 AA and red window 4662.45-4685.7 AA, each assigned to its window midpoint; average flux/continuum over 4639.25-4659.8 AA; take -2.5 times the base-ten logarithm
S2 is 0.08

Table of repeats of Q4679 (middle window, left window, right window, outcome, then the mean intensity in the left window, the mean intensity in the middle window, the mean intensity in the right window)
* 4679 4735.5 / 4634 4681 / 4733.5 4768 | 0.1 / 41.9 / 44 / 46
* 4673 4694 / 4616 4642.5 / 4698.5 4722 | 0.9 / 44.8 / 42.8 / 44.6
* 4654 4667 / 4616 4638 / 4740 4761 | 0.9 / 45.2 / 42.5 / 46.8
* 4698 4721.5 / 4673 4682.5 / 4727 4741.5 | -0.6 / 42.7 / 44.6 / 44.1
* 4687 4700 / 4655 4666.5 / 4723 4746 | 0.1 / 42.6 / 43.4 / 45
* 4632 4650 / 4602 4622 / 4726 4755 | 1.6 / 45.6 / 41.6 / 45.5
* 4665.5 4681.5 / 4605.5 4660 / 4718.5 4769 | 0.7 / 43.7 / 42.5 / 45.6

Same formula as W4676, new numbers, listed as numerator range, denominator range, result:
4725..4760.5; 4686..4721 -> 1.03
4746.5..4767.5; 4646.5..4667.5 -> 1.11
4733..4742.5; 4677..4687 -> 1.05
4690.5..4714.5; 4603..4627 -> 0.95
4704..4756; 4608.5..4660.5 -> 1.04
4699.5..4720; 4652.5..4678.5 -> 1.05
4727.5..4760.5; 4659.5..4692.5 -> 1.07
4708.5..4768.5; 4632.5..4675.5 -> 1.09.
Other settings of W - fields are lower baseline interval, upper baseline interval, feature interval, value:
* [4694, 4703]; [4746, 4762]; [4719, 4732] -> 0.2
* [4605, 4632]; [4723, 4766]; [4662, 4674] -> 0.9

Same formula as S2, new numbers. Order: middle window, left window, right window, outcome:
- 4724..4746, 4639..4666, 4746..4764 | 0.010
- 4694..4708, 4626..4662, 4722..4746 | 0.000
